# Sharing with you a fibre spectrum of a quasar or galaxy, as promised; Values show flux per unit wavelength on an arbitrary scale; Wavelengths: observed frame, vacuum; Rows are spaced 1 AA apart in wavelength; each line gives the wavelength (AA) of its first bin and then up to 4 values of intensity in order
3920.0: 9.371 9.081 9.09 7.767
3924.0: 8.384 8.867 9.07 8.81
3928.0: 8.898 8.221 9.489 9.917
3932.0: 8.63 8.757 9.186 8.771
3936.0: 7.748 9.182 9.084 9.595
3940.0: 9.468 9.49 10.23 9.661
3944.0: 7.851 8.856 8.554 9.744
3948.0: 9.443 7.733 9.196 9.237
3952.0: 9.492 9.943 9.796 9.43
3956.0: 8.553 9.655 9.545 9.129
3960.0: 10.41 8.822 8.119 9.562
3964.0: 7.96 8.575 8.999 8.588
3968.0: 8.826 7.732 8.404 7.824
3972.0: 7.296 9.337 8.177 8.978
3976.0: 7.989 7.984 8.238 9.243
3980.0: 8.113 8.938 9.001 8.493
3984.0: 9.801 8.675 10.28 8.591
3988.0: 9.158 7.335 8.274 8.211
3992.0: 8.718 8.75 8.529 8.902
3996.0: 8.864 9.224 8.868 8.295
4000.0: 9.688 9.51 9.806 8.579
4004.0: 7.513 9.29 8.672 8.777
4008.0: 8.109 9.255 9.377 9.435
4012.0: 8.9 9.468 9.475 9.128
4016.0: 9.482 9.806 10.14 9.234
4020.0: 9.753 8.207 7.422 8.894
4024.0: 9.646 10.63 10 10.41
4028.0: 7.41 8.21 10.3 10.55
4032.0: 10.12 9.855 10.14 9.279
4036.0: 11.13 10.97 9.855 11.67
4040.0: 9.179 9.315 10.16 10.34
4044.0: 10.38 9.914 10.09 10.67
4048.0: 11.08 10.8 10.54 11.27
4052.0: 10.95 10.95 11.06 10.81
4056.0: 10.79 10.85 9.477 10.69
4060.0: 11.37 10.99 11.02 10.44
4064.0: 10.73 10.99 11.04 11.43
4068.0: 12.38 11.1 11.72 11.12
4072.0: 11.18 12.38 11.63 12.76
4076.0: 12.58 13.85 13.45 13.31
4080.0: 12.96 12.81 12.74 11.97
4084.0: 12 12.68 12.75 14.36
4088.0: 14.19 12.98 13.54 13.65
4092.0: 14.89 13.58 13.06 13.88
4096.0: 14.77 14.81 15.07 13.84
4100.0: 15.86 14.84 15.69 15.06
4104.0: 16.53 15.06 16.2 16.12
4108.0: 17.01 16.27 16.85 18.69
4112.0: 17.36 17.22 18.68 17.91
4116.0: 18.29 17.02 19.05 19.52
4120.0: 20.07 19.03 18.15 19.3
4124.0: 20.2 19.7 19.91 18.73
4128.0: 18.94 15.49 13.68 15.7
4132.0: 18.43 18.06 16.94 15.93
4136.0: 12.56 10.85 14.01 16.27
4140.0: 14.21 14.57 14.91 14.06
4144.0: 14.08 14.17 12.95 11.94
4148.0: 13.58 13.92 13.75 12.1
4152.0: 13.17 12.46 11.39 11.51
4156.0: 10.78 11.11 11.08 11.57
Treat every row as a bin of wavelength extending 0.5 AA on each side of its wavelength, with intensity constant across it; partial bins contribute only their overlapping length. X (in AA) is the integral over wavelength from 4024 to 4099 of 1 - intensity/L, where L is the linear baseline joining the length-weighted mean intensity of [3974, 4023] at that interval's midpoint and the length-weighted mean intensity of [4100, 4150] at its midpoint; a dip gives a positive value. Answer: 6.6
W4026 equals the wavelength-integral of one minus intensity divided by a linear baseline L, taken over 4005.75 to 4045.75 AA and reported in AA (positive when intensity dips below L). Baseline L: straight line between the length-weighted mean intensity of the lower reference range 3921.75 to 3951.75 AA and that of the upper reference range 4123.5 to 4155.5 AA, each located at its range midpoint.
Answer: 6.9 AA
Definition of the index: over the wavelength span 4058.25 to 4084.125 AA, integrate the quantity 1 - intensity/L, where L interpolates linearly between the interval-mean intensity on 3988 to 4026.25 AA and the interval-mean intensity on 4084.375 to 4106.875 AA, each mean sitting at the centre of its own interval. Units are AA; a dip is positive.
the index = 2.2 AA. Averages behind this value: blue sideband 9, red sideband 14.4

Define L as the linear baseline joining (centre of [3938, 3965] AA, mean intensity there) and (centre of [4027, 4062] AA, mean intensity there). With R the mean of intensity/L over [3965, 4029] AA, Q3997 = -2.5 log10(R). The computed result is 0.10 mag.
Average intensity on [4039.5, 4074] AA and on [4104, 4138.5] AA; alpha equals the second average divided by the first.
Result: 1.60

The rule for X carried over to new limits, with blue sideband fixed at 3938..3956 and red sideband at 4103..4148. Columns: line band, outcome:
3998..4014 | 3.67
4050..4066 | 3.44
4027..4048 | 4.77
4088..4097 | 0.79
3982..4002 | 3.99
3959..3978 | 2.96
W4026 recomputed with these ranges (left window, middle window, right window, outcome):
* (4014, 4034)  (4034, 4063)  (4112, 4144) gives 1.7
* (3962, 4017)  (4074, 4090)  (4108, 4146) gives 1.3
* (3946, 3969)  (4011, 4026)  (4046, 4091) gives 1.8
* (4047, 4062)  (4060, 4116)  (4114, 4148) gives -1.9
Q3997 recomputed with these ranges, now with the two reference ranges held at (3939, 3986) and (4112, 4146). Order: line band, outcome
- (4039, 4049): 0.240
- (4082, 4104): 0.082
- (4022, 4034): 0.247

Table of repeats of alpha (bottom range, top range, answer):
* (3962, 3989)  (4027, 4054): 1.19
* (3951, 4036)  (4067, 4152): 1.66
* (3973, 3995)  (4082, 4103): 1.61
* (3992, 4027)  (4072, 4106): 1.51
